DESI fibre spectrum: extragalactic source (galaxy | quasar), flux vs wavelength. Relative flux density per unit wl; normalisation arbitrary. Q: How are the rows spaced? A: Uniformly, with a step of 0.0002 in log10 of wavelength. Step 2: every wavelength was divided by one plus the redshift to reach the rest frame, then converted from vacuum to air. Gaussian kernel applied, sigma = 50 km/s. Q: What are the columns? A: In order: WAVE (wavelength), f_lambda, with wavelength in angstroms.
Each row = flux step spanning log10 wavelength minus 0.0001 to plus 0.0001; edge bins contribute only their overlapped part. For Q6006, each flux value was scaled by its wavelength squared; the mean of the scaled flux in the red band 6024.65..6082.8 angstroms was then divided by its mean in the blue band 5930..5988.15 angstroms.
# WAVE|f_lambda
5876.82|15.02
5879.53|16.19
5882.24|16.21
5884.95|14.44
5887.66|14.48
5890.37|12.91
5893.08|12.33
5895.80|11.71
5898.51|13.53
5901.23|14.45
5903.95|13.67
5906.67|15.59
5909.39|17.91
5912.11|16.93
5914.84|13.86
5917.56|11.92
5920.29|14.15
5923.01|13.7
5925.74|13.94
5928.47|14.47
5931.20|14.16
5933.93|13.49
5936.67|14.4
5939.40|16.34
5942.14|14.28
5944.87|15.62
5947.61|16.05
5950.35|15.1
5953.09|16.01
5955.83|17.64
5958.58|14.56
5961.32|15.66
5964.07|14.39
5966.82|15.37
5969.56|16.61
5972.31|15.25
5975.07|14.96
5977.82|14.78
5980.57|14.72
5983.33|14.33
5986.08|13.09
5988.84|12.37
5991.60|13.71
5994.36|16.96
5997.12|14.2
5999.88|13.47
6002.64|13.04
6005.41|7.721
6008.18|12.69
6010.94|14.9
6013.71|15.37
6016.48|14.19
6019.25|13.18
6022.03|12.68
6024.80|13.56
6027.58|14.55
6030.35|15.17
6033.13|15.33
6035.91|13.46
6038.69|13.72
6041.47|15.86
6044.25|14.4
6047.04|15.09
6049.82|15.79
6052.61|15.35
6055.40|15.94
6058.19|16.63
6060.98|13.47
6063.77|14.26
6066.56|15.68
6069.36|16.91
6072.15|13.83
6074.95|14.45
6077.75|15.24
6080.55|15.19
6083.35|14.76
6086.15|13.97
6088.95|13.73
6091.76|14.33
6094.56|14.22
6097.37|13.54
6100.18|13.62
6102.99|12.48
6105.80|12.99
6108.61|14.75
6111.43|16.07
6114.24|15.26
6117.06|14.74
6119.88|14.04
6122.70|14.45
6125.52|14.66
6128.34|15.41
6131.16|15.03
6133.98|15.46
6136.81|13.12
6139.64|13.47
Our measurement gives 1.0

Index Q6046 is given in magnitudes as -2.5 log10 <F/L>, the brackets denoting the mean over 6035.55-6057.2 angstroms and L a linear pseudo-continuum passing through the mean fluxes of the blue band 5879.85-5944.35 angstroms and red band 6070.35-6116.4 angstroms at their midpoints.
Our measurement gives -0.054 mag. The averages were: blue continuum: 14.3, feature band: 15.1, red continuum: 14.3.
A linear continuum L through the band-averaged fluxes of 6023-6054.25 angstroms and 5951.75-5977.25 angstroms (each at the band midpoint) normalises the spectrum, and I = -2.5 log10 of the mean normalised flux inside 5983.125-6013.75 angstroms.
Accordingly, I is 0.14 mag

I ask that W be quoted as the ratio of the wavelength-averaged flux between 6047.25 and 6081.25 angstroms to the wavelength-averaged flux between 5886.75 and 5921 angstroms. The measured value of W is 1.08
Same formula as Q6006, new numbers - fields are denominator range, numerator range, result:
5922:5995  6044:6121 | 1.03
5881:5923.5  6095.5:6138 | 1.08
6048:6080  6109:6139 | 0.99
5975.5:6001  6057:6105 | 1.05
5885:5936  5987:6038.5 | 1.01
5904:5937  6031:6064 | 1.08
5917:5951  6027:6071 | 1.08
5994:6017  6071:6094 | 1.10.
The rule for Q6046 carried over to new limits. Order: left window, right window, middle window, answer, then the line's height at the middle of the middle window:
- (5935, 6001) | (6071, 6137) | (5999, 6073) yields 0.028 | 14.7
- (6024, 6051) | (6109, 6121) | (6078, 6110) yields 0.069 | 14.9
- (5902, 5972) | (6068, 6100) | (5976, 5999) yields 0.044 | 14.9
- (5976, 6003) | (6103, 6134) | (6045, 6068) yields -0.062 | 14.4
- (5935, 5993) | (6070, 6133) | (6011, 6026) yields 0.067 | 14.8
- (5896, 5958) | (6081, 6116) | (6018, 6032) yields 0.045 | 14.4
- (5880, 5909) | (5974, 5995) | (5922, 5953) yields -0.042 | 14.2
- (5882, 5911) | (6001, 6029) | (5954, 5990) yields -0.103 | 13.6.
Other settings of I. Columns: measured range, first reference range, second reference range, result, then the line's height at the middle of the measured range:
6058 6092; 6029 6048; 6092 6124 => -0.02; 14.4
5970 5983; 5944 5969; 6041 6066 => 0.04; 15.5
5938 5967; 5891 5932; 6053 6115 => -0.10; 14.2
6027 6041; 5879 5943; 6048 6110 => 0.00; 14.5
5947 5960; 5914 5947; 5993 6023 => -0.13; 14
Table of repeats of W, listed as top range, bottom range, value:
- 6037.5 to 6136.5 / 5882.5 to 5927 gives 1.04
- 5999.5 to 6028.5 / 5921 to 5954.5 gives 0.89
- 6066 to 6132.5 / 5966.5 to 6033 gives 1.04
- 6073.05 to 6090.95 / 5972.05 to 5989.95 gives 1.02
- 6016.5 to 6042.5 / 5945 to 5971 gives 0.90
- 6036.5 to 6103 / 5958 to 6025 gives 1.05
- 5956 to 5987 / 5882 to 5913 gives 1.04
